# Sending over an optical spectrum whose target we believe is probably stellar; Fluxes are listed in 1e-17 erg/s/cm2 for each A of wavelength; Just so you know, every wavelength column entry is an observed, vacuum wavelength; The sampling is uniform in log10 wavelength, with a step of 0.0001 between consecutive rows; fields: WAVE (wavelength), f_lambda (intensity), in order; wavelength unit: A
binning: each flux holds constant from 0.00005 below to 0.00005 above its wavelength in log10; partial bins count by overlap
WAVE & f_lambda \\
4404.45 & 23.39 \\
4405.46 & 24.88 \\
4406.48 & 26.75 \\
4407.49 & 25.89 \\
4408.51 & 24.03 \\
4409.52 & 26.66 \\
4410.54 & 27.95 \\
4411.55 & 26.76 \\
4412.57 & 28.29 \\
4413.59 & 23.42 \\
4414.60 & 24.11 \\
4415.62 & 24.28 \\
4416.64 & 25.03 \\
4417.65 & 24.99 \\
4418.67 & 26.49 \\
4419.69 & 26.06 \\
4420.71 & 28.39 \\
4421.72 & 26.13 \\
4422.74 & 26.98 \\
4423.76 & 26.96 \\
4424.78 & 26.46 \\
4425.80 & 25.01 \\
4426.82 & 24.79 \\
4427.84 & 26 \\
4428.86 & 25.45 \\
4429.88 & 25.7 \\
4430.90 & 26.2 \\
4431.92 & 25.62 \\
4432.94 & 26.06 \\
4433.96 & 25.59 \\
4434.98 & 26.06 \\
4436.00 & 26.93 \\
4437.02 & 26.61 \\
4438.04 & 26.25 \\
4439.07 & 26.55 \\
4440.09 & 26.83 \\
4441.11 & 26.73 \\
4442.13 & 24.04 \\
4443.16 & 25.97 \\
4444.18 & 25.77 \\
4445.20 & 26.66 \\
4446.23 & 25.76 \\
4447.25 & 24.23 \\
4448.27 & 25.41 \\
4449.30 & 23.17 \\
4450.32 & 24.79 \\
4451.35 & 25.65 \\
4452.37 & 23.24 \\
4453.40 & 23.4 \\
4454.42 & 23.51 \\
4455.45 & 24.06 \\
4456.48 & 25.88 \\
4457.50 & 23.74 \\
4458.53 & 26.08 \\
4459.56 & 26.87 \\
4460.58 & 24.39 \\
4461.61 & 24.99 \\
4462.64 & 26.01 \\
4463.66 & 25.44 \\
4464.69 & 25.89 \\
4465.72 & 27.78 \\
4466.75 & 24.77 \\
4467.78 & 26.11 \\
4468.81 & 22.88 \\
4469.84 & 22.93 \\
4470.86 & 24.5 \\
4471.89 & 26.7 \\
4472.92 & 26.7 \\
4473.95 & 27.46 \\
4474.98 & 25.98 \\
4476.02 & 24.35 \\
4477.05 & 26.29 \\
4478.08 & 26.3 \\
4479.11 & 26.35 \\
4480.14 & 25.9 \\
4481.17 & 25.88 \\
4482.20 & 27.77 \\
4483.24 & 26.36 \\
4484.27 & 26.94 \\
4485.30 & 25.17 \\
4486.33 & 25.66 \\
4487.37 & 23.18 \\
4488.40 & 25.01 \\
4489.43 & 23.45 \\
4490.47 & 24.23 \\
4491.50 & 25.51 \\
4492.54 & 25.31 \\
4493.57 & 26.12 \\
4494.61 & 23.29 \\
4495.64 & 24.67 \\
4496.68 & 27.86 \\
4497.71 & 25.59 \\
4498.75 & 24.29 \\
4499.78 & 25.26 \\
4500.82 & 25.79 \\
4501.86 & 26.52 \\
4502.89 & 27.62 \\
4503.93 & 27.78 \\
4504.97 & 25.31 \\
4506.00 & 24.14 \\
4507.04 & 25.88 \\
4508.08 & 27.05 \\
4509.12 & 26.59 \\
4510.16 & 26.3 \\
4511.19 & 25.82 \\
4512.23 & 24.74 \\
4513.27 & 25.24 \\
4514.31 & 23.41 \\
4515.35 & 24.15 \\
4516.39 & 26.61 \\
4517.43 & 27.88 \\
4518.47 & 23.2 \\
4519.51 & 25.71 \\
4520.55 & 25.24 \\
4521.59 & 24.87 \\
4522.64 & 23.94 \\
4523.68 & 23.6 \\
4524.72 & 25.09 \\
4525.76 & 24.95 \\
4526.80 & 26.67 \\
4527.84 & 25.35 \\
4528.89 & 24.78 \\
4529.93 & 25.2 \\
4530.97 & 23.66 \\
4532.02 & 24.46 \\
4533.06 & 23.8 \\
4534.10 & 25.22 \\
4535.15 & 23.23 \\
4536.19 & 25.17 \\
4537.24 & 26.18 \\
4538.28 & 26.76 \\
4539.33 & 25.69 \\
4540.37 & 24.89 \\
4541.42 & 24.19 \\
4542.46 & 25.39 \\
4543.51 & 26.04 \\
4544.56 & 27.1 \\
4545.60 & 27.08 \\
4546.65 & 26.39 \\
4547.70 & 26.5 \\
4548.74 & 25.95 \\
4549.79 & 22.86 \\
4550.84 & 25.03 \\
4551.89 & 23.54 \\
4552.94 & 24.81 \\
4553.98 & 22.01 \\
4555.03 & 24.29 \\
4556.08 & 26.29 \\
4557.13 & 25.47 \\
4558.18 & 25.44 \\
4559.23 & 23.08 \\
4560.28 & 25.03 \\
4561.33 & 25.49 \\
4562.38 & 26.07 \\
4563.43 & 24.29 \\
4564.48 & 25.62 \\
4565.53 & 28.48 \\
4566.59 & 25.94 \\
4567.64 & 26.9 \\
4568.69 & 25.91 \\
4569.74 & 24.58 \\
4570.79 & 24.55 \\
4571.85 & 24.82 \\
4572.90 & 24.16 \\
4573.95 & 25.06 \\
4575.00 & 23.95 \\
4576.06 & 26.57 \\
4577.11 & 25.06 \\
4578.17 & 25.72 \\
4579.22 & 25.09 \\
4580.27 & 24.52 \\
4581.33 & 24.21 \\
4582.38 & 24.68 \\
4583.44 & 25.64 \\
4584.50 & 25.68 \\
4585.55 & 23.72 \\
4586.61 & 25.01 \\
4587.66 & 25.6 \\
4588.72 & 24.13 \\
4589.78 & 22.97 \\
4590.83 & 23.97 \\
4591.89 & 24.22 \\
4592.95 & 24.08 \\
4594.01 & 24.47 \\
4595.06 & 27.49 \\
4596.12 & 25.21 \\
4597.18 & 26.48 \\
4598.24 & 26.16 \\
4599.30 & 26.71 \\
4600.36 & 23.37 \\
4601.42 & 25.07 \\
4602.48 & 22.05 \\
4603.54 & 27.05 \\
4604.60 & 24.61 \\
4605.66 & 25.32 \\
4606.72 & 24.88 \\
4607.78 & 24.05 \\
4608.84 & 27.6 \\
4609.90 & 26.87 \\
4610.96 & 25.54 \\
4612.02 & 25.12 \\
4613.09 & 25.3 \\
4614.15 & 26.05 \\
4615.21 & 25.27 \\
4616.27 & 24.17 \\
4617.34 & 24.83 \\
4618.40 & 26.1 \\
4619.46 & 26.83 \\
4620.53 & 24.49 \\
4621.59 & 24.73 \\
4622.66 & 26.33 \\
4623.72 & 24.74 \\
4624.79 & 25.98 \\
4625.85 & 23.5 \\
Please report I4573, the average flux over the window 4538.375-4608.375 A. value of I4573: 25.1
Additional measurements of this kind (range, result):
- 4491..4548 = 25.4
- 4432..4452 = 25.7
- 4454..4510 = 25.6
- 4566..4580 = 25.3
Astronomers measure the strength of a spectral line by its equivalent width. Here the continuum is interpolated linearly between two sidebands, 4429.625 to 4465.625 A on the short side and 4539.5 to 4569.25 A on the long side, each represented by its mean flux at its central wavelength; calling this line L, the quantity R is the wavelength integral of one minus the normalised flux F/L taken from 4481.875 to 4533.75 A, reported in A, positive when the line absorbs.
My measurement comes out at 0.16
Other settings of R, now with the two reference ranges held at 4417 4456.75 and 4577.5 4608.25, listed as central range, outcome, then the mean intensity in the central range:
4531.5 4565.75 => -0.09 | 25.2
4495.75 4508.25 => -0.34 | 26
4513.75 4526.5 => 0.17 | 24.9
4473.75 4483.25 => -0.29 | 26.2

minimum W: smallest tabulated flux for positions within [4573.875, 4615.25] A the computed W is 22.05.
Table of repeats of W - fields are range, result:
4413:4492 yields 22.88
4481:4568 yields 22.01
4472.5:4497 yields 23.18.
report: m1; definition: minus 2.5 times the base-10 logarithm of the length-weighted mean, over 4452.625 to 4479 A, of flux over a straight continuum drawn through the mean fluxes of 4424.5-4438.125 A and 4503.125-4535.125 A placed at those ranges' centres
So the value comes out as 0.01 mag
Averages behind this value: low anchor 25.9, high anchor 25.2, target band 25.3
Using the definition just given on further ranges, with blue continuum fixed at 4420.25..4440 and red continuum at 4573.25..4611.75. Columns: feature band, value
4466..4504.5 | 0.01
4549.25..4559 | 0.04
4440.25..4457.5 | 0.05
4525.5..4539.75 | 0.02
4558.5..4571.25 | -0.01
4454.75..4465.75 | 0.02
